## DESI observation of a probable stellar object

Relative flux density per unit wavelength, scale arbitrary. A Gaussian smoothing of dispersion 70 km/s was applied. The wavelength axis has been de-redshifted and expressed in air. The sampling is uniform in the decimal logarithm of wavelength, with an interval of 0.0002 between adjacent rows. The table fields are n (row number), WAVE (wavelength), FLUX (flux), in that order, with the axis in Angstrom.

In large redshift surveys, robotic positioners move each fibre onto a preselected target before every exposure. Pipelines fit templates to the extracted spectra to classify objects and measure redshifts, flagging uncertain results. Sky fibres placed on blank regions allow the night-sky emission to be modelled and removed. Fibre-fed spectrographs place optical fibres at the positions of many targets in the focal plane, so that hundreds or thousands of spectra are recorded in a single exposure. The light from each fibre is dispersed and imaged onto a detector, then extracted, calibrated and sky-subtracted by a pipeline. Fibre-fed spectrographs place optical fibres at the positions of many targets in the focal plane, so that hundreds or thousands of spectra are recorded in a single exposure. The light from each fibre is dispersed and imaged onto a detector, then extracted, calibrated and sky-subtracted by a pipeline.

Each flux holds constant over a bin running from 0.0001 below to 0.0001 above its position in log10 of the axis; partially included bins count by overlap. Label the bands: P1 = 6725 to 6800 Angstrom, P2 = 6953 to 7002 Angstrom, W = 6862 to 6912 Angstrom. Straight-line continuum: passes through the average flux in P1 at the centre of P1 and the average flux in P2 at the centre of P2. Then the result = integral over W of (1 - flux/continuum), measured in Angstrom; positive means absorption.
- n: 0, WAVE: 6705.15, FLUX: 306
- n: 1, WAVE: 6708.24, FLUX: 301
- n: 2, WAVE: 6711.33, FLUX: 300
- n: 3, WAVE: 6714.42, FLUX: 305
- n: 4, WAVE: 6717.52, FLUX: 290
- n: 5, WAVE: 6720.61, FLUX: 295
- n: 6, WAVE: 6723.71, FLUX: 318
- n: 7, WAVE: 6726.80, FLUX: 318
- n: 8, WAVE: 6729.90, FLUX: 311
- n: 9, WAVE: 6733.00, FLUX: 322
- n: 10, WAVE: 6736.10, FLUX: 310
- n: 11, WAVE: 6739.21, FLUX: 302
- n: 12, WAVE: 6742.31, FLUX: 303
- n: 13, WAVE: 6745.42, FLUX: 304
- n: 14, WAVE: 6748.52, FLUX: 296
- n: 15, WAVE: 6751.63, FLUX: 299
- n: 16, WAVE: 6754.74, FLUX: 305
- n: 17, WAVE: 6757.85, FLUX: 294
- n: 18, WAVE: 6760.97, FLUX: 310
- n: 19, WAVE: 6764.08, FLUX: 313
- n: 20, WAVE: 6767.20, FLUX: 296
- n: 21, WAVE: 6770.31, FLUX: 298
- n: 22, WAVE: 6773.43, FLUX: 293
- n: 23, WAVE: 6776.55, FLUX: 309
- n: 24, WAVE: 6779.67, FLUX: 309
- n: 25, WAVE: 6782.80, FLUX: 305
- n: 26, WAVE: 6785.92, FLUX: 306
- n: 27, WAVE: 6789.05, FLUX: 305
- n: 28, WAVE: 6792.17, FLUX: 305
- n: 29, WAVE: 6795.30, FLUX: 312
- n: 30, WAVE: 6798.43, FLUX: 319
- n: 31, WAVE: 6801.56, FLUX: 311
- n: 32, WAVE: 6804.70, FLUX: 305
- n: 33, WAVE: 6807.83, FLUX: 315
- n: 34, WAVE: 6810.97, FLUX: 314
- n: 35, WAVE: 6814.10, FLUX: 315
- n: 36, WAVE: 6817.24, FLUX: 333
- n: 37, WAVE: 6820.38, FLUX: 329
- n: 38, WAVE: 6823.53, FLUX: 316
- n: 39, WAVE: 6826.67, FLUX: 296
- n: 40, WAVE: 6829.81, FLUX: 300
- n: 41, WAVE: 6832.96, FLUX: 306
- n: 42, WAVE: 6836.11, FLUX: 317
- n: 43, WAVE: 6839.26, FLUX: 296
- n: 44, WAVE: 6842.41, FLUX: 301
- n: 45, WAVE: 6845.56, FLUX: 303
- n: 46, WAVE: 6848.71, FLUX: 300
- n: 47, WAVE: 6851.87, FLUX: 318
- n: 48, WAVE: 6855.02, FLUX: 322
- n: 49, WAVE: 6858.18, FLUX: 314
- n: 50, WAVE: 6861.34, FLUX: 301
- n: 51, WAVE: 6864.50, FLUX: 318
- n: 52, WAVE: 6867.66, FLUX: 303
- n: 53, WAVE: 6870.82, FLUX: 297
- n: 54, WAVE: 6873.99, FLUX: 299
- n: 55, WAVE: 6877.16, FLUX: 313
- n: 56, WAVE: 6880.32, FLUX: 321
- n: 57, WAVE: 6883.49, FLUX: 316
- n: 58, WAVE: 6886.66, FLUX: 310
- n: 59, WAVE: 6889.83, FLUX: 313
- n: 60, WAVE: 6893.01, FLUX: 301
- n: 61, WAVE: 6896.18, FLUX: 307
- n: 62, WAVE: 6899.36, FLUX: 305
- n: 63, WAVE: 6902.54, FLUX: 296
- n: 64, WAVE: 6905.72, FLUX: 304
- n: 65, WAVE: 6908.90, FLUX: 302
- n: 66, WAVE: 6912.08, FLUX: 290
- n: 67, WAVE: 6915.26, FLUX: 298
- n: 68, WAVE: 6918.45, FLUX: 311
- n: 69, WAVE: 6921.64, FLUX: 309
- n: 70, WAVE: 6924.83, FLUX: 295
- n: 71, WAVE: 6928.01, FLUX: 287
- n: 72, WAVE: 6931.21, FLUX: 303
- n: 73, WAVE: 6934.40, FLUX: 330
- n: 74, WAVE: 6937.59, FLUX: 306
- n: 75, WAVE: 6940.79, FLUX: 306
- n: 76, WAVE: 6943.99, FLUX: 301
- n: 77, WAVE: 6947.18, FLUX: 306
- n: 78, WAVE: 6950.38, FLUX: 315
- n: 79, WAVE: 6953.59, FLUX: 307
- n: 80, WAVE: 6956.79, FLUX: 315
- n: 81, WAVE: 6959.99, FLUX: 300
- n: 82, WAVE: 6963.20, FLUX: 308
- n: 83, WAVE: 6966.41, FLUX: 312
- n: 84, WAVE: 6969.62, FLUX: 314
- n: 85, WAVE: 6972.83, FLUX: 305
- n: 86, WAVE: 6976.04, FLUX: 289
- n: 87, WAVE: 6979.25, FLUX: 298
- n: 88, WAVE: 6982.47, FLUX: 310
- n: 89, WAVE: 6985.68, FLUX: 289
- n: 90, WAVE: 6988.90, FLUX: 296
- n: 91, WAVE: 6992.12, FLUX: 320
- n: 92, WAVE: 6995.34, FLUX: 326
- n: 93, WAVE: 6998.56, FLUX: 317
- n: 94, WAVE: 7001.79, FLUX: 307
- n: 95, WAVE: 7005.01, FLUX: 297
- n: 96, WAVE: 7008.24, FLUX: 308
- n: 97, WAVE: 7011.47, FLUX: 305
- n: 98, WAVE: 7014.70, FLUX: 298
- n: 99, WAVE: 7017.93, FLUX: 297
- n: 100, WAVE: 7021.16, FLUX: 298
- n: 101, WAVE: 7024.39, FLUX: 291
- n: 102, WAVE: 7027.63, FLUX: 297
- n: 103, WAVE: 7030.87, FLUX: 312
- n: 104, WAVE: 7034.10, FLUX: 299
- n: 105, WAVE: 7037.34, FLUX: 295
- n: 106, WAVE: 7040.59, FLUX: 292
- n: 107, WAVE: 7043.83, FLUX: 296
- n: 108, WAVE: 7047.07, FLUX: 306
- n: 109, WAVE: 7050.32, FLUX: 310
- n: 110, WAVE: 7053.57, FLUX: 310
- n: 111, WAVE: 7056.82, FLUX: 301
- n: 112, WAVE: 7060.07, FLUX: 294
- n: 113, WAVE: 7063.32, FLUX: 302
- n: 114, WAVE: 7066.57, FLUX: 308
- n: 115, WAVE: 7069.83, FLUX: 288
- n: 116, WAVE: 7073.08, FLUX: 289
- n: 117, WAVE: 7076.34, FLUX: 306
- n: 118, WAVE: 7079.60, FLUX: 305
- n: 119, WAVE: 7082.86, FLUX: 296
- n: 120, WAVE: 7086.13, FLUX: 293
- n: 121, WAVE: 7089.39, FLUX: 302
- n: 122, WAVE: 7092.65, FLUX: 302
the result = 0.04 Angstrom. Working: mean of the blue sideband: 306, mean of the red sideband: 307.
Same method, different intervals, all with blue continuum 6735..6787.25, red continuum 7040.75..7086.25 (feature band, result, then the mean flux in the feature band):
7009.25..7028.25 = 0.17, 298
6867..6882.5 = -0.27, 307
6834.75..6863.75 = -0.58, 308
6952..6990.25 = -0.32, 304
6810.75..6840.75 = -0.97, 312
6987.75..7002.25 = -0.64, 314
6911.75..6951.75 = -0.44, 305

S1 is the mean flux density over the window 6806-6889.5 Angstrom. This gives 311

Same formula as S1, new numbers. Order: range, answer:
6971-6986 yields 299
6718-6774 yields 305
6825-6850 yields 303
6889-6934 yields 302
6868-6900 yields 308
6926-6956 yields 307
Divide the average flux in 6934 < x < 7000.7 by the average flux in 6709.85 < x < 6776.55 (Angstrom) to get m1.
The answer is 1.0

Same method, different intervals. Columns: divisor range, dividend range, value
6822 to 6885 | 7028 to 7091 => 0.97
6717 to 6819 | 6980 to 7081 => 0.98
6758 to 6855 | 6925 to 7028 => 0.99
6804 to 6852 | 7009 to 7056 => 0.97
